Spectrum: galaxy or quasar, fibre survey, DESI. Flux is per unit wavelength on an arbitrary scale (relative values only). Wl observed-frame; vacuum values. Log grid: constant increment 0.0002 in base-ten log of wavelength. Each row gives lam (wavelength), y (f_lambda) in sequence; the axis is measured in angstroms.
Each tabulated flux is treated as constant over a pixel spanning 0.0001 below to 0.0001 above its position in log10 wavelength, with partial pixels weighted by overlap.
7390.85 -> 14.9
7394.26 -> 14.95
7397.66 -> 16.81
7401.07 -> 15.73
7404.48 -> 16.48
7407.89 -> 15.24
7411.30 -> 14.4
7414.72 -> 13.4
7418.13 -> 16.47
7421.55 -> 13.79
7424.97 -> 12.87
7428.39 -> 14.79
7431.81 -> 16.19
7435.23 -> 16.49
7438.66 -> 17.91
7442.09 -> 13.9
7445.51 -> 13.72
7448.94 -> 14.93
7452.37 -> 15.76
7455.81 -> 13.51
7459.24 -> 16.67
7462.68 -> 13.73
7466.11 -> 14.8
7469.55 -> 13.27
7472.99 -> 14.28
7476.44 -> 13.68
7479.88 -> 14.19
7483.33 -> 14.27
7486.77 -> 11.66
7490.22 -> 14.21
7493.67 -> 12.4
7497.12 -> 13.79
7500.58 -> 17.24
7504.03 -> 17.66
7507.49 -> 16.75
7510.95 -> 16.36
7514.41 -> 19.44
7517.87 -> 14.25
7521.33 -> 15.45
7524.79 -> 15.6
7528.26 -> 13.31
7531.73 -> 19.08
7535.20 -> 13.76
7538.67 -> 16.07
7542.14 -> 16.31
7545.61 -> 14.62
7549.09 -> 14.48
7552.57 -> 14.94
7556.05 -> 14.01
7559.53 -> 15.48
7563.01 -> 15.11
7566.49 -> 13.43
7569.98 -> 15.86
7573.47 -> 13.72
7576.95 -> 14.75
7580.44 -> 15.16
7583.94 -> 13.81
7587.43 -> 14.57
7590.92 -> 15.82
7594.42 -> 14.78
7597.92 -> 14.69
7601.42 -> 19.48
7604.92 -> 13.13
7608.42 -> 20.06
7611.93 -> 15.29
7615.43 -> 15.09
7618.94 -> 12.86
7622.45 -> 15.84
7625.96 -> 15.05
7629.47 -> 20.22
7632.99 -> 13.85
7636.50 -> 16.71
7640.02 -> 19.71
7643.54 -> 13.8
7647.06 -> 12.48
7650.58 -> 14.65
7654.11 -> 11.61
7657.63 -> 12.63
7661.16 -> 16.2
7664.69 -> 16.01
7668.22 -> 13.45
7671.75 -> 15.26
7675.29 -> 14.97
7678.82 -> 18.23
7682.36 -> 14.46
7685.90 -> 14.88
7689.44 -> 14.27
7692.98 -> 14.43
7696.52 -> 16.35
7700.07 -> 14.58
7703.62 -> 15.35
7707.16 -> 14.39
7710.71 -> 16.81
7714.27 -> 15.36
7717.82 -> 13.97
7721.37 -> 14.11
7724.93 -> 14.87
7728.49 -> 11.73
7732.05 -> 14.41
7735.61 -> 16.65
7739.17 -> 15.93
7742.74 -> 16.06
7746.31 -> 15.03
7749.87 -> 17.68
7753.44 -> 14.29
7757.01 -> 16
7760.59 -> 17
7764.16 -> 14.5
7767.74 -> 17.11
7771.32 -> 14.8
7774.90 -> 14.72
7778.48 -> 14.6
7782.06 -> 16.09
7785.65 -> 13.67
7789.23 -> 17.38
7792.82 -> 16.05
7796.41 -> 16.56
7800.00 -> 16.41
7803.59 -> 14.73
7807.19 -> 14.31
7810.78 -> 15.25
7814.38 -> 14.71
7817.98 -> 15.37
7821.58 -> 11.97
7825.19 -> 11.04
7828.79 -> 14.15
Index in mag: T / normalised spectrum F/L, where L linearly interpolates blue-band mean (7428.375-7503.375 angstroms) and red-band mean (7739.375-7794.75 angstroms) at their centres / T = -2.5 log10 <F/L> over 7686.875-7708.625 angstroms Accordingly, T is 0.04 mag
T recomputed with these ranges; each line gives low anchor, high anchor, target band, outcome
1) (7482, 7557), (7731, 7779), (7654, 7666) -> 0.08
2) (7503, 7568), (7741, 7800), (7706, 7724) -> 0.05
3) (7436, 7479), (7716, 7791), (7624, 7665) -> -0.01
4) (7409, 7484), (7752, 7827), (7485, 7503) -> 0.06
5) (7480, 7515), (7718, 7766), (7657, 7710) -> 0.01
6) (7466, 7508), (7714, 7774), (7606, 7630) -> -0.09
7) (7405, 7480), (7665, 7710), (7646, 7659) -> 0.17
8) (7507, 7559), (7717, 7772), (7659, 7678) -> 0.01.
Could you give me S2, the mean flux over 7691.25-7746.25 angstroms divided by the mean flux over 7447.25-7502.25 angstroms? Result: 1.05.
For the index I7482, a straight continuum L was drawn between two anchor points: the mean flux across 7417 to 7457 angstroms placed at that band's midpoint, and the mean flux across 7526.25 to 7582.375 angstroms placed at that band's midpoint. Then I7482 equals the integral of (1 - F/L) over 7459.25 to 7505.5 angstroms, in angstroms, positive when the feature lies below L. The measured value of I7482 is 2.2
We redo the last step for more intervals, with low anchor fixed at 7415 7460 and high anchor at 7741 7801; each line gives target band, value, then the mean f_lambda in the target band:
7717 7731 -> 1.8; 13.7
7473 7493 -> 2.1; 13.6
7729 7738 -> 0.4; 15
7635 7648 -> -0.3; 15.9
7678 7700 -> 0.5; 15.2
